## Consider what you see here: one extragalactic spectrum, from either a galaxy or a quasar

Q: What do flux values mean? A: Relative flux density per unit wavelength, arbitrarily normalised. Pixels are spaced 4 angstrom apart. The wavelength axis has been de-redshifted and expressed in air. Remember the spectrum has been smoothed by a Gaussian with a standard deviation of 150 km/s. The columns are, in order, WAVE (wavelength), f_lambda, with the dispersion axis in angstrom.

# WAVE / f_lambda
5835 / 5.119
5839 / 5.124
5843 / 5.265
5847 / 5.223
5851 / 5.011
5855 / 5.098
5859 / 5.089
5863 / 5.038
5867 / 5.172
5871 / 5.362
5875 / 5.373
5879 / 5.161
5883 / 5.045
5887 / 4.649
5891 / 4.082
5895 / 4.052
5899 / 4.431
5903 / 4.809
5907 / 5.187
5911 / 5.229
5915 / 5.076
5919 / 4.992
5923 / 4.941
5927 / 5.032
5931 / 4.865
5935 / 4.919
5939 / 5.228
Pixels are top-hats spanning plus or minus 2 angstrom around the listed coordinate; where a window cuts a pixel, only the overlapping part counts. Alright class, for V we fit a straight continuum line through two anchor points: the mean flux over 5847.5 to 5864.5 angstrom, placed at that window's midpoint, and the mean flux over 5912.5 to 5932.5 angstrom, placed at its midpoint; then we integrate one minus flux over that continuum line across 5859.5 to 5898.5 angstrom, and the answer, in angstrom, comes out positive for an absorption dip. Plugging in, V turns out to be 1.3 angstrom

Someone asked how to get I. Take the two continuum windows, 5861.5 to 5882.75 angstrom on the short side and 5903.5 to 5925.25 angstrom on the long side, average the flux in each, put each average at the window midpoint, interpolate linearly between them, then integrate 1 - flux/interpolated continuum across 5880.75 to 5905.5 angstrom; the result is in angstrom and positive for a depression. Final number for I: 2.9 angstrom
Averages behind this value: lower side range 5.21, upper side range 5.07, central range 4.53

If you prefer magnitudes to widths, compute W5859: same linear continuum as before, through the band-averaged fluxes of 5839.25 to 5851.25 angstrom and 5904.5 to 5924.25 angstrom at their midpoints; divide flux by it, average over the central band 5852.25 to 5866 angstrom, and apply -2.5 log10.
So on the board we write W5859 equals 0.02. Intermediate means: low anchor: 5.18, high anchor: 5.08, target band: 5.08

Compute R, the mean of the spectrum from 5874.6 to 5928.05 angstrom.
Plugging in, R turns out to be 4.84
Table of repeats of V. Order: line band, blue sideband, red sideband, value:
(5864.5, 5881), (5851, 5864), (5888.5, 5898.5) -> -2.1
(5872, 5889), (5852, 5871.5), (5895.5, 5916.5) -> -0.2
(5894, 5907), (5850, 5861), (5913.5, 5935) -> 1.1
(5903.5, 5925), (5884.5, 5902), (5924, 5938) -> -1.7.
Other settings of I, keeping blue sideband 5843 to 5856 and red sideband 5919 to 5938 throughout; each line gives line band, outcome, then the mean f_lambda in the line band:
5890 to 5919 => 1.59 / 4.74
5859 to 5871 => -0.10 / 5.15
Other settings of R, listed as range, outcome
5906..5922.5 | 5.1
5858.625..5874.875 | 5.2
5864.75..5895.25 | 4.91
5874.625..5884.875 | 5.17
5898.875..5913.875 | 4.98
